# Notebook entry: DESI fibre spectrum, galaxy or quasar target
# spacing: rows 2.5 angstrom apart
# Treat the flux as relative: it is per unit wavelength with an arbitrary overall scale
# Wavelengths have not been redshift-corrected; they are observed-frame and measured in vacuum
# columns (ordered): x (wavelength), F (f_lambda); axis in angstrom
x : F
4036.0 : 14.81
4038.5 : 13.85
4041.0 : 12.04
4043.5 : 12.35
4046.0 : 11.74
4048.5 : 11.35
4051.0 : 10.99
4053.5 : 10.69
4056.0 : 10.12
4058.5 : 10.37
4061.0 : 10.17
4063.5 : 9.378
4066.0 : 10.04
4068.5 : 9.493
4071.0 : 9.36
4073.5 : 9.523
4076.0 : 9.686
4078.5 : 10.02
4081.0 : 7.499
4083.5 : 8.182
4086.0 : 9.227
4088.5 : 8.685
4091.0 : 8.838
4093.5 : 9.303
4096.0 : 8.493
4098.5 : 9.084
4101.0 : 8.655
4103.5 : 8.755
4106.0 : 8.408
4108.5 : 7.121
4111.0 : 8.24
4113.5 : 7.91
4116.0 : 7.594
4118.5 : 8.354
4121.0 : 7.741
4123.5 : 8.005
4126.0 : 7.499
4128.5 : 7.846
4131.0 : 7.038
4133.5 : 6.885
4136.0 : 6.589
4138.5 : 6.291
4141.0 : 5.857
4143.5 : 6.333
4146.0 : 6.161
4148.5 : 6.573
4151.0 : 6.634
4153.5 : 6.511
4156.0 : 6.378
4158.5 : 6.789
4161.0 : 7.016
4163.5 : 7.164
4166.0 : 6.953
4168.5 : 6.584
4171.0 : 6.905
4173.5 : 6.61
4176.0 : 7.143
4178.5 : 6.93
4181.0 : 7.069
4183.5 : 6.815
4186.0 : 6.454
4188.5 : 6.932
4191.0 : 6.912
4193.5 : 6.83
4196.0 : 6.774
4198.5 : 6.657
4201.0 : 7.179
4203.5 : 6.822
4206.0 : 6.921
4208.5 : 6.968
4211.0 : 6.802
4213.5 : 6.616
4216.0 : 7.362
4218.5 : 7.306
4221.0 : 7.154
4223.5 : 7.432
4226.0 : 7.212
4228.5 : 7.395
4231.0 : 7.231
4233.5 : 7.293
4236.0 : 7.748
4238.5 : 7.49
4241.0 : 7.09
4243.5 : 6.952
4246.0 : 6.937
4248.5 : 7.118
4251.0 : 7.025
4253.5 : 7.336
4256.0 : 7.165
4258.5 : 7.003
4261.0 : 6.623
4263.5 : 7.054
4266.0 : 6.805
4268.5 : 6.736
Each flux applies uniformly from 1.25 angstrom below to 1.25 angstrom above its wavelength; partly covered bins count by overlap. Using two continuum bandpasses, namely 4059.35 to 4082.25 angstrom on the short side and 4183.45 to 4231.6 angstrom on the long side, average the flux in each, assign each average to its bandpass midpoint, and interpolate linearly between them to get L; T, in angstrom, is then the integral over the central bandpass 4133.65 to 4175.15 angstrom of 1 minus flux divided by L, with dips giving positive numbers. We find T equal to 7.0 angstrom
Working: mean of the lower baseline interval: 9.48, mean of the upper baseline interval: 6.99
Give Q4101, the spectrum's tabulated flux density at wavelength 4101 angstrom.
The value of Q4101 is 8.655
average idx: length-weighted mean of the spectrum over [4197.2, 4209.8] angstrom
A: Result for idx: 6.91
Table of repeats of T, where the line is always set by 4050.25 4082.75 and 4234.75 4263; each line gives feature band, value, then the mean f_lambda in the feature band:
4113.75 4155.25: 8.4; 7.01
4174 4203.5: 4.1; 6.87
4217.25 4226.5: 0.3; 7.28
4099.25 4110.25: 1.1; 8.27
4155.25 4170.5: 2.8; 6.83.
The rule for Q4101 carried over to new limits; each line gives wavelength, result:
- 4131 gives 7.038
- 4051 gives 10.99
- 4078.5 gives 10.02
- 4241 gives 7.09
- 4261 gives 6.623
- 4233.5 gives 7.293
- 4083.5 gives 8.182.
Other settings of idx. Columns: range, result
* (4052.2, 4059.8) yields 10.4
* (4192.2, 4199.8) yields 6.76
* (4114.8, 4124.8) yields 7.92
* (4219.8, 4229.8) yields 7.3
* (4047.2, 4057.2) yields 10.8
